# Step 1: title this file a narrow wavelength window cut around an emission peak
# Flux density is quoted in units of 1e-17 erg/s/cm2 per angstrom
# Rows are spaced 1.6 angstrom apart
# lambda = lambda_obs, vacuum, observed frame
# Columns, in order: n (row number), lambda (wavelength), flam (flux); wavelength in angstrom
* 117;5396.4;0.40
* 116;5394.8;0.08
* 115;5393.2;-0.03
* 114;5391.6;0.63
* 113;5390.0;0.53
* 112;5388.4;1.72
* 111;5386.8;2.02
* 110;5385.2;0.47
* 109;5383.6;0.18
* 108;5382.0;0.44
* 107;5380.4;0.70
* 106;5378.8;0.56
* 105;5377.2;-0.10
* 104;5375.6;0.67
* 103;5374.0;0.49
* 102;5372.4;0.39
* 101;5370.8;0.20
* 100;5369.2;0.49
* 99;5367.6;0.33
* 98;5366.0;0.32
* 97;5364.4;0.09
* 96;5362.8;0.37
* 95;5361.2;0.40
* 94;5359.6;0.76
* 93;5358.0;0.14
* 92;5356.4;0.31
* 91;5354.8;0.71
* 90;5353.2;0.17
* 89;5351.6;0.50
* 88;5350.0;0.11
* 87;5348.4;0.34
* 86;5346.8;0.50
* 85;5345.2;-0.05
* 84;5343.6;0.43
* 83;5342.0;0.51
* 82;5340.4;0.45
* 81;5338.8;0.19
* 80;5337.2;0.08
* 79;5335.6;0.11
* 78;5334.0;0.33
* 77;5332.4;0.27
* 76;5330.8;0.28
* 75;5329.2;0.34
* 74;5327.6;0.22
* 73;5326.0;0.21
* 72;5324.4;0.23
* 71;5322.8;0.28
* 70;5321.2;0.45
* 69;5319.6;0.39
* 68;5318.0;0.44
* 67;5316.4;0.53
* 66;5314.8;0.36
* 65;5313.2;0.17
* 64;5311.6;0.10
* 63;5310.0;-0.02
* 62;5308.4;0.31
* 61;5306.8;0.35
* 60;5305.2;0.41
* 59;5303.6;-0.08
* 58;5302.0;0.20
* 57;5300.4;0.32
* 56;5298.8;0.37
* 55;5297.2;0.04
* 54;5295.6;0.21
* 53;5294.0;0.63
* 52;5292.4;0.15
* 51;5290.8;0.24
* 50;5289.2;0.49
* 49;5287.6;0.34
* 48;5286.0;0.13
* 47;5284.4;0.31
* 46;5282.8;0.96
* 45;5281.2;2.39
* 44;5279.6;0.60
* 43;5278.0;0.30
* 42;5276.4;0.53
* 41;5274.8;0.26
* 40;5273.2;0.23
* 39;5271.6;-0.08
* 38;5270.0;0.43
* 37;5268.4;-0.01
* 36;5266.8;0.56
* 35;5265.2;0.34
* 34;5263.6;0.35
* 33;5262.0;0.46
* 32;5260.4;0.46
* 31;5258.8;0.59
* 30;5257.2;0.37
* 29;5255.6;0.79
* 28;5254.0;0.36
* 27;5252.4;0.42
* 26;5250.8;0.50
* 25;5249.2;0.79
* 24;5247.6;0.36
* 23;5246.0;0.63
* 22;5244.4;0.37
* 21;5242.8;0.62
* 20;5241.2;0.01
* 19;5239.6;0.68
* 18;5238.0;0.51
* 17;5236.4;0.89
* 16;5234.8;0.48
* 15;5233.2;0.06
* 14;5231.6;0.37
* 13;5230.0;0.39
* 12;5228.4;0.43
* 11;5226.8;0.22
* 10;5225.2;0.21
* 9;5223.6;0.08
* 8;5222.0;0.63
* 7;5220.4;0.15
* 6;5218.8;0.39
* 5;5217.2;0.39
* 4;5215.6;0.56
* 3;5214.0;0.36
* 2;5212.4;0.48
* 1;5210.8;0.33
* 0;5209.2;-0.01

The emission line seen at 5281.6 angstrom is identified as H-beta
